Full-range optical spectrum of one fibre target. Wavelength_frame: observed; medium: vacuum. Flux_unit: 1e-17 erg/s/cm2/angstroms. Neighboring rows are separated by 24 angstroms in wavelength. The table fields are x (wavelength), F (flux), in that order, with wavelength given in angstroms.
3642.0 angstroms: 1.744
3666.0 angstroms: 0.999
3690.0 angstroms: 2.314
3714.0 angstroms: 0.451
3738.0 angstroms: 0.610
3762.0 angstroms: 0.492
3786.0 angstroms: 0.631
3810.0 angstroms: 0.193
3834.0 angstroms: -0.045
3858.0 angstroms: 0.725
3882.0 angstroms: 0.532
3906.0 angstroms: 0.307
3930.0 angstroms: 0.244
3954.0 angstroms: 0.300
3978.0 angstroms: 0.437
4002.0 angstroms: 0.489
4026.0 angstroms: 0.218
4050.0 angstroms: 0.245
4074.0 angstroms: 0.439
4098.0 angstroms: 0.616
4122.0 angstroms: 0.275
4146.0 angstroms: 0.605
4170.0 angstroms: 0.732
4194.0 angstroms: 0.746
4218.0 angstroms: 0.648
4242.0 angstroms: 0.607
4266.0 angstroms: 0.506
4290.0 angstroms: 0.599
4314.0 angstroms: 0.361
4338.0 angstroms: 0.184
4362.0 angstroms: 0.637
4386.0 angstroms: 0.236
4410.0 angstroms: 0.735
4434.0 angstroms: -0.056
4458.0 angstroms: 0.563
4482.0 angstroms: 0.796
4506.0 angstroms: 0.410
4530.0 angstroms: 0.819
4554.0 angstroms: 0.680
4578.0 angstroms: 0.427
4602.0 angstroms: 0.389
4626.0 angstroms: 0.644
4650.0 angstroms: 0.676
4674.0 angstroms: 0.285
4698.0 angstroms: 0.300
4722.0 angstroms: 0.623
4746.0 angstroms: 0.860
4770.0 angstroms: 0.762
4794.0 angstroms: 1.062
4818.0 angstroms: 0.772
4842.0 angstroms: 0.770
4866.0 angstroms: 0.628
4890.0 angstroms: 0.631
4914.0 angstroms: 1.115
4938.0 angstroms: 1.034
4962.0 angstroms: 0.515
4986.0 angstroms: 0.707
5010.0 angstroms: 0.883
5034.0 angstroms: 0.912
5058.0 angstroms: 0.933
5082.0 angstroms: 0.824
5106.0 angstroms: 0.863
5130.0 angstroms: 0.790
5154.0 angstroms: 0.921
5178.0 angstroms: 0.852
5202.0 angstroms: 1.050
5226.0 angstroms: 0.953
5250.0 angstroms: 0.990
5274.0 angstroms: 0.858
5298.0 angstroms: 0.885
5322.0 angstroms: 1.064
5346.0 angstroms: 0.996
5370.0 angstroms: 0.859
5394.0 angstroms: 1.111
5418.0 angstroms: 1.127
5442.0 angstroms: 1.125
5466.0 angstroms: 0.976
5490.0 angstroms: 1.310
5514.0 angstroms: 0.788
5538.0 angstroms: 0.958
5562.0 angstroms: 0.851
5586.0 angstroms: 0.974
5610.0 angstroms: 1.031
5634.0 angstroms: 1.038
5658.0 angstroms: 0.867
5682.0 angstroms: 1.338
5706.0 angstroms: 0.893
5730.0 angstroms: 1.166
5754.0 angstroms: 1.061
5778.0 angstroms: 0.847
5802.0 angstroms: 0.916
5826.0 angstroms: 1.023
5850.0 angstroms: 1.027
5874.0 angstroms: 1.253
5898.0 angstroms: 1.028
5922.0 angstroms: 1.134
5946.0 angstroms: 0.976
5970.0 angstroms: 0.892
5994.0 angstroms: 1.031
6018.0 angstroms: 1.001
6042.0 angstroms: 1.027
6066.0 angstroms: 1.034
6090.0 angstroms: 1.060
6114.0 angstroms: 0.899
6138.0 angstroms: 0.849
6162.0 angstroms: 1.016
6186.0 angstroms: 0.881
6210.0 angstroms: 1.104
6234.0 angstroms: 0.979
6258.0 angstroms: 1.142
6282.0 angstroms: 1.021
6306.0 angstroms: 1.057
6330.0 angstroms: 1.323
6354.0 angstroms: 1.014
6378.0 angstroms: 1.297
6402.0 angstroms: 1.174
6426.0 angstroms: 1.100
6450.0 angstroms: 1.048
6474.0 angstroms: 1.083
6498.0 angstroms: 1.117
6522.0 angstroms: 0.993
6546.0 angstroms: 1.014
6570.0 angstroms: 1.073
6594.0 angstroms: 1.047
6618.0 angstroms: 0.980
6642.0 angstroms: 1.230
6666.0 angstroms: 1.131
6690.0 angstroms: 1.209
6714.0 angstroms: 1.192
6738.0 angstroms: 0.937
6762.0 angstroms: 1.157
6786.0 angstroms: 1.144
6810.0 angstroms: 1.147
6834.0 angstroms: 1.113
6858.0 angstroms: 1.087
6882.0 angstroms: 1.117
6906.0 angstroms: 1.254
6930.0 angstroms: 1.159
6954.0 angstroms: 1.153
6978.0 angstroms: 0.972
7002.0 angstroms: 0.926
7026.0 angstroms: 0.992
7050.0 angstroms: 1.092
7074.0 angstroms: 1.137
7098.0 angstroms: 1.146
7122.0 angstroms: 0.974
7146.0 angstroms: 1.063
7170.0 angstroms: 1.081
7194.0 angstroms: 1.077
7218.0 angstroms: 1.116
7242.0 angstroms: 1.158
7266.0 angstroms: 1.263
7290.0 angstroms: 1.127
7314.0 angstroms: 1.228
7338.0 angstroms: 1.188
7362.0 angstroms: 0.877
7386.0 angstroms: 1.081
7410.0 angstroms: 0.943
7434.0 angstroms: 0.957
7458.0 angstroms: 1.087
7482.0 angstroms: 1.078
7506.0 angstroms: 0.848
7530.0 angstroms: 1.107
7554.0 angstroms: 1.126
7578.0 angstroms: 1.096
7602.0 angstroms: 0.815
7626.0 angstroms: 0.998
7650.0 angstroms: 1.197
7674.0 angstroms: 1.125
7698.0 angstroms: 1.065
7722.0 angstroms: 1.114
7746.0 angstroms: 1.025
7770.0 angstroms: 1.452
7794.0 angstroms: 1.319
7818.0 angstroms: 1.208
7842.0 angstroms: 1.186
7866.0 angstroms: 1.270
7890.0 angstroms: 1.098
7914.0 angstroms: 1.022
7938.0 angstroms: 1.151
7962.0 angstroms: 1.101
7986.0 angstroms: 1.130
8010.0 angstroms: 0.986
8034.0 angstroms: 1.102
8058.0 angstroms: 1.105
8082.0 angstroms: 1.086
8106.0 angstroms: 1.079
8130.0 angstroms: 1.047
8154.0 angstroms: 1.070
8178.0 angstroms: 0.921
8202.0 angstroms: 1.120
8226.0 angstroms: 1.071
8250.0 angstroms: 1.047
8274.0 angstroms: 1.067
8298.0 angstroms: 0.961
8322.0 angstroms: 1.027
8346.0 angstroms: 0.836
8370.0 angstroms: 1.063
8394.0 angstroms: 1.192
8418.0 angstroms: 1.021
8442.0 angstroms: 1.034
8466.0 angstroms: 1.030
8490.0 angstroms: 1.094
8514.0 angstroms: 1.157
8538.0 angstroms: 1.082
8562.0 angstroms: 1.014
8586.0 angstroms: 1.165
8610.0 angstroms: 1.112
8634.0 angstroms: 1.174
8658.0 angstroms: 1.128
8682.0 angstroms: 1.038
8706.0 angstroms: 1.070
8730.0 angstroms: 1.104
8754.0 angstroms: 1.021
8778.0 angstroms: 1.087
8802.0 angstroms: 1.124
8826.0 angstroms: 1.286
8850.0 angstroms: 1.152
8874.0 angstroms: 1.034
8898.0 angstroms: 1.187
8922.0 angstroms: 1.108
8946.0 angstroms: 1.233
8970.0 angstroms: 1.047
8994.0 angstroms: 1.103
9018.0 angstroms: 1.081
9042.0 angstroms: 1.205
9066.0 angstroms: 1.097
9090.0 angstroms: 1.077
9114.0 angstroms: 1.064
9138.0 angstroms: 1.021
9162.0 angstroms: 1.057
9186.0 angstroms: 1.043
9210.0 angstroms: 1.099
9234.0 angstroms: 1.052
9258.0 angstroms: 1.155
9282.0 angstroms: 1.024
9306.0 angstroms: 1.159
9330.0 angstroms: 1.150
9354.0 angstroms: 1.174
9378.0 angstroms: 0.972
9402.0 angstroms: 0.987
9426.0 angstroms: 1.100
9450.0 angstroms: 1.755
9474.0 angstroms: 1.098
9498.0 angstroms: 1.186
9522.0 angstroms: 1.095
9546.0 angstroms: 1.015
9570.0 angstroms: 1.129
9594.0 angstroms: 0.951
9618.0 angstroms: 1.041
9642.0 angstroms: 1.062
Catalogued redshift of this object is 0.185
